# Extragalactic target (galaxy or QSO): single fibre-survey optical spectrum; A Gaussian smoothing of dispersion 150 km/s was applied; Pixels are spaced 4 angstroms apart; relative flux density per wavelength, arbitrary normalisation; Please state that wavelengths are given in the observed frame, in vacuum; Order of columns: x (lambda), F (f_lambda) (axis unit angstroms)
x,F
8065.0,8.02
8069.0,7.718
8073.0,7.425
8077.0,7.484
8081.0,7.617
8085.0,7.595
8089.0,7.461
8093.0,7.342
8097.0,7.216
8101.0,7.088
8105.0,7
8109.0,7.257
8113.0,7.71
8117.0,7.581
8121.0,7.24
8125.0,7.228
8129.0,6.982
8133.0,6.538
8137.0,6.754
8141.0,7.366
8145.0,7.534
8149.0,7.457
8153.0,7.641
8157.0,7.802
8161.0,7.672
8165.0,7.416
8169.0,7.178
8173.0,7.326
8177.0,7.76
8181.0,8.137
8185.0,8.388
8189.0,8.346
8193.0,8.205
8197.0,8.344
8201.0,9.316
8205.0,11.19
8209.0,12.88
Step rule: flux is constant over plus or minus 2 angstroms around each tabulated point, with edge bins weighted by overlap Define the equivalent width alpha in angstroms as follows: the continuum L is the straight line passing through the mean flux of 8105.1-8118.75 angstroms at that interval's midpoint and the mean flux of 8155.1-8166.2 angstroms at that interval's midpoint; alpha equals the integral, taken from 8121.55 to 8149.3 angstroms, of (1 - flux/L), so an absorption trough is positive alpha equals 1.6 angstroms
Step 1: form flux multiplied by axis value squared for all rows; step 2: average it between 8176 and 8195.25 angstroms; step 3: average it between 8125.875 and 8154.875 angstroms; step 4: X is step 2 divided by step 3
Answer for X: 1.15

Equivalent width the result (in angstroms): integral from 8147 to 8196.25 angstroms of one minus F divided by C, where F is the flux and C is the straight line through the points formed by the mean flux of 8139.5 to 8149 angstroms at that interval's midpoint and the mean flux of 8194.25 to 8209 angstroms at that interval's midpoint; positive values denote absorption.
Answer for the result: 4.8 angstroms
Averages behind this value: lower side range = 7.46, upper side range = 9.99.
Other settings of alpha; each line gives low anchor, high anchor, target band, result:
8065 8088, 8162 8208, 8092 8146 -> 4.9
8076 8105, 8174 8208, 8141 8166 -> 2.1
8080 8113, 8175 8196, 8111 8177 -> 3.7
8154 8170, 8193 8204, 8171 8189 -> 0.6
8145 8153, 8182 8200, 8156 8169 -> 0.4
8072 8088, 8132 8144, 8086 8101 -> 0.2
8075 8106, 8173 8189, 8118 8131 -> 0.7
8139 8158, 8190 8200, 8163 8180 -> 1.1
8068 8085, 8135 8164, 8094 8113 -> 0.8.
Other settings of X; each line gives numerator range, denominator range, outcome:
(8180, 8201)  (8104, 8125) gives 1.16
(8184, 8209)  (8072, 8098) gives 1.28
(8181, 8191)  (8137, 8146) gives 1.15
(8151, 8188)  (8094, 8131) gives 1.08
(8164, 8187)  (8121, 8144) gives 1.11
